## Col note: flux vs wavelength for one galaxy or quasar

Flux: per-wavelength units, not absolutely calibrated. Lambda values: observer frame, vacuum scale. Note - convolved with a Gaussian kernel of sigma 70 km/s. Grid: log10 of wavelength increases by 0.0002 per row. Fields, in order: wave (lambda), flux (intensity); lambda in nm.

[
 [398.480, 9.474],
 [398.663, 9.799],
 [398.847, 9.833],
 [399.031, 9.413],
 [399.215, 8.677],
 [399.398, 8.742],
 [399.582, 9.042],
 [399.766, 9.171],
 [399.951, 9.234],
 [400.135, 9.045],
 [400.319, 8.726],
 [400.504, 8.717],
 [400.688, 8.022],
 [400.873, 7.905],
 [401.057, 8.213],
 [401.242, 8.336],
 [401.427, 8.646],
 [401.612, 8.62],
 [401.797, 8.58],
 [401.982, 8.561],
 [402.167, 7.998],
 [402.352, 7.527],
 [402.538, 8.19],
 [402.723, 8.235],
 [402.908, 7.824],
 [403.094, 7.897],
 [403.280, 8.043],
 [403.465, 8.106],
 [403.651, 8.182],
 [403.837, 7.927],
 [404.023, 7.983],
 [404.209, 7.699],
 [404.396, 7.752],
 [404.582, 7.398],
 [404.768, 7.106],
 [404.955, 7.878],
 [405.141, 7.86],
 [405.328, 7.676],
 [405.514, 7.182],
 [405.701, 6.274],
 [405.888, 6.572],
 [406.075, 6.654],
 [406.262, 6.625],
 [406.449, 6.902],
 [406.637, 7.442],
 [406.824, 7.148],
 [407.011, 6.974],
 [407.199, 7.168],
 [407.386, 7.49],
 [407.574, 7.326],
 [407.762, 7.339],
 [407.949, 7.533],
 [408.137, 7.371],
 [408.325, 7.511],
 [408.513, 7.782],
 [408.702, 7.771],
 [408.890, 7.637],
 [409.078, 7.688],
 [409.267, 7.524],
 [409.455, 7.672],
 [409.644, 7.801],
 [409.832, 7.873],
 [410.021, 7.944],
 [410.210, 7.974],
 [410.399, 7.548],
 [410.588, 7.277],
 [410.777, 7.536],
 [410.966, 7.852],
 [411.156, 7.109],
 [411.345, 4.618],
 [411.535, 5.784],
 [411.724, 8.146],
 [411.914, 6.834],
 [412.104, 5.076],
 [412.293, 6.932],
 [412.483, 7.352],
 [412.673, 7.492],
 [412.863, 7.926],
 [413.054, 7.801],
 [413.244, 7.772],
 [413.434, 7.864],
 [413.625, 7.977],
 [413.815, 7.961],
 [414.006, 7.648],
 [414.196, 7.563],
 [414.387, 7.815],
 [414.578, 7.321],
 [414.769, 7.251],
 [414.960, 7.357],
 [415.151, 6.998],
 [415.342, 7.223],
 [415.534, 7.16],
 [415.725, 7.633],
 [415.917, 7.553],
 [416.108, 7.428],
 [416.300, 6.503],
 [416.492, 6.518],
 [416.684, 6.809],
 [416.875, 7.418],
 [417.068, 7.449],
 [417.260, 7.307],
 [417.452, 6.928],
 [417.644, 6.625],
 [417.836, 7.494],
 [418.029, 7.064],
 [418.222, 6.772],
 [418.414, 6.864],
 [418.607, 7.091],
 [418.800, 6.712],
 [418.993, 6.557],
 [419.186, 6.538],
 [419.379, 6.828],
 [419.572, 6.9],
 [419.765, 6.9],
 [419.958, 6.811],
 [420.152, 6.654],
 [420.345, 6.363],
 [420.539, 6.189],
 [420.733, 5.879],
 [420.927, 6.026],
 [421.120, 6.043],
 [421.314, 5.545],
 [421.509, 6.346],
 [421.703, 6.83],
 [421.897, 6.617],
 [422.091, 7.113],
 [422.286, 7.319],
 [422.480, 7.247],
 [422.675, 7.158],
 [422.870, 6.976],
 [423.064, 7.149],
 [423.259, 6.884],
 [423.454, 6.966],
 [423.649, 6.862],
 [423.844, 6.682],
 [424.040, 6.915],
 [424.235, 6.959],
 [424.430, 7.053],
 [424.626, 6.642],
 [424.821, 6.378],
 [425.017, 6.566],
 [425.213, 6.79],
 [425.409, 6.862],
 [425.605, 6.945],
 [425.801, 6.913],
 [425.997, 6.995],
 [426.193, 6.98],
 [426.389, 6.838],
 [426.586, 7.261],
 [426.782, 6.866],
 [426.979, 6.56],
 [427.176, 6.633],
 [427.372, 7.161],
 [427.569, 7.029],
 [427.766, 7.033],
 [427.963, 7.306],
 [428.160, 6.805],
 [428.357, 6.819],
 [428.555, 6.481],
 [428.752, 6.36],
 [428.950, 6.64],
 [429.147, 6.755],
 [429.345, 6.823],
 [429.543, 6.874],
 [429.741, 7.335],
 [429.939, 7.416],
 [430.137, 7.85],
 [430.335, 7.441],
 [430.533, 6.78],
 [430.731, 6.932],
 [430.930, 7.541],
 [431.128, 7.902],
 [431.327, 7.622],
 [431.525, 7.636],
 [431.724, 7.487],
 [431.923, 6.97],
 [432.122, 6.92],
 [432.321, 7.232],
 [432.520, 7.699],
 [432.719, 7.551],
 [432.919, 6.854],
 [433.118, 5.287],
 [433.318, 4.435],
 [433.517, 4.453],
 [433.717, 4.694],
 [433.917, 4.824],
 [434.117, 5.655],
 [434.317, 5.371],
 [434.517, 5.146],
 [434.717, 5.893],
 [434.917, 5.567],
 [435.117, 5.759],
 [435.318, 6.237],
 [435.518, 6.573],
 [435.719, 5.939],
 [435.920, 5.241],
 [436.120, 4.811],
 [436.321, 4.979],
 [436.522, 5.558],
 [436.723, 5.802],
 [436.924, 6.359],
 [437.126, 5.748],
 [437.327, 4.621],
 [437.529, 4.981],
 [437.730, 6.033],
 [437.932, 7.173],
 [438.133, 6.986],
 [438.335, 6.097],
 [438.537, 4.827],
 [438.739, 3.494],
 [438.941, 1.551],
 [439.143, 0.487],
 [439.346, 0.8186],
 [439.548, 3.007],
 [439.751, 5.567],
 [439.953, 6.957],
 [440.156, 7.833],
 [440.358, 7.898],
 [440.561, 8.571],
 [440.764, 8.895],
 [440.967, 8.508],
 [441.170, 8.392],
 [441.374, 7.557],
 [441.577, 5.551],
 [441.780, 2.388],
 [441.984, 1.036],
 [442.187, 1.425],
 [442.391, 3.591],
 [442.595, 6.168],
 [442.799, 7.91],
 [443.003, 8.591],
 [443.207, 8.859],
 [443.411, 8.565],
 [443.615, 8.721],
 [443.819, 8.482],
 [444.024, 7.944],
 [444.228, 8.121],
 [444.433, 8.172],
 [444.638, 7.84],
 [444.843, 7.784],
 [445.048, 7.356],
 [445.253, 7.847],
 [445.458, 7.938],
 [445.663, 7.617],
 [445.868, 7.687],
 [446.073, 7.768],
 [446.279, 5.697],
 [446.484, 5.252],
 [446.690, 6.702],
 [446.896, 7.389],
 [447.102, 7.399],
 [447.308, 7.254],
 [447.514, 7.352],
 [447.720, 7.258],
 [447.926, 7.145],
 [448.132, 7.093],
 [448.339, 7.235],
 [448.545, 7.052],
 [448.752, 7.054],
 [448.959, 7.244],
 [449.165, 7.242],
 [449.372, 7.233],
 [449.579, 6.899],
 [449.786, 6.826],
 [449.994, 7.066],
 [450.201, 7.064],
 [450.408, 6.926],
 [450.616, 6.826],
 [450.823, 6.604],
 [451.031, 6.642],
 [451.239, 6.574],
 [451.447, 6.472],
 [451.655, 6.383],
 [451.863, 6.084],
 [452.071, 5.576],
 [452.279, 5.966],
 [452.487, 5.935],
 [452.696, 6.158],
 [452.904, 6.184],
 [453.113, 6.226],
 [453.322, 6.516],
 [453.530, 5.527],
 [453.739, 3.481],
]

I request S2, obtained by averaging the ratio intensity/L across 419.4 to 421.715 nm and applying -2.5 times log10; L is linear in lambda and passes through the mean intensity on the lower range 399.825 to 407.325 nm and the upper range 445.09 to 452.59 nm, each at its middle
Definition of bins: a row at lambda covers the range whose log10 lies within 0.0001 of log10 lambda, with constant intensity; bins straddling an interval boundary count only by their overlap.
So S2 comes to 0.17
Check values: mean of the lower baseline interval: 7.82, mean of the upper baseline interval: 6.9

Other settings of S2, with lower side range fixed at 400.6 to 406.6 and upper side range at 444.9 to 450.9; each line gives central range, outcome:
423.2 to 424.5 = 0.08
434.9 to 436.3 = 0.27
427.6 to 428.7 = 0.08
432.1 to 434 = 0.22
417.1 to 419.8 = 0.09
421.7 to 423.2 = 0.06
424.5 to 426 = 0.11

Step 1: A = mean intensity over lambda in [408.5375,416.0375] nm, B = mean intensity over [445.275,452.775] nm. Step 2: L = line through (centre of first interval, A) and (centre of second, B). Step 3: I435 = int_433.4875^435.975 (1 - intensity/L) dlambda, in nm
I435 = 0.544 nm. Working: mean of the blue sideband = 7.39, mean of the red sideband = 6.86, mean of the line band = 5.52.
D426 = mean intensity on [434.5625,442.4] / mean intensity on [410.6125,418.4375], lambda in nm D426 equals 0.7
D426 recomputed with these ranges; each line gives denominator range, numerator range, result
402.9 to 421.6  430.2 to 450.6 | 0.89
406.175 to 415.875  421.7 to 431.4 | 0.95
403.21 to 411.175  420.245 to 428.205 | 0.90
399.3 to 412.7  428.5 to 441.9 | 0.79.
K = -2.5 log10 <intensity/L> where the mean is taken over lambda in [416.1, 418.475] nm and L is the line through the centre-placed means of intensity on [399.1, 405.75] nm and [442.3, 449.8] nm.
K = 0.13 mag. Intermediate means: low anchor 8.15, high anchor 7.37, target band 7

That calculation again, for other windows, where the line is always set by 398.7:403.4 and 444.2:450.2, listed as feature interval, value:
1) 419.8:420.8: 0.24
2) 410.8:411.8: 0.22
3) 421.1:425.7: 0.16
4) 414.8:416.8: 0.14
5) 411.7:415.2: 0.11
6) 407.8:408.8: 0.10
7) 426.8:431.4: 0.10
